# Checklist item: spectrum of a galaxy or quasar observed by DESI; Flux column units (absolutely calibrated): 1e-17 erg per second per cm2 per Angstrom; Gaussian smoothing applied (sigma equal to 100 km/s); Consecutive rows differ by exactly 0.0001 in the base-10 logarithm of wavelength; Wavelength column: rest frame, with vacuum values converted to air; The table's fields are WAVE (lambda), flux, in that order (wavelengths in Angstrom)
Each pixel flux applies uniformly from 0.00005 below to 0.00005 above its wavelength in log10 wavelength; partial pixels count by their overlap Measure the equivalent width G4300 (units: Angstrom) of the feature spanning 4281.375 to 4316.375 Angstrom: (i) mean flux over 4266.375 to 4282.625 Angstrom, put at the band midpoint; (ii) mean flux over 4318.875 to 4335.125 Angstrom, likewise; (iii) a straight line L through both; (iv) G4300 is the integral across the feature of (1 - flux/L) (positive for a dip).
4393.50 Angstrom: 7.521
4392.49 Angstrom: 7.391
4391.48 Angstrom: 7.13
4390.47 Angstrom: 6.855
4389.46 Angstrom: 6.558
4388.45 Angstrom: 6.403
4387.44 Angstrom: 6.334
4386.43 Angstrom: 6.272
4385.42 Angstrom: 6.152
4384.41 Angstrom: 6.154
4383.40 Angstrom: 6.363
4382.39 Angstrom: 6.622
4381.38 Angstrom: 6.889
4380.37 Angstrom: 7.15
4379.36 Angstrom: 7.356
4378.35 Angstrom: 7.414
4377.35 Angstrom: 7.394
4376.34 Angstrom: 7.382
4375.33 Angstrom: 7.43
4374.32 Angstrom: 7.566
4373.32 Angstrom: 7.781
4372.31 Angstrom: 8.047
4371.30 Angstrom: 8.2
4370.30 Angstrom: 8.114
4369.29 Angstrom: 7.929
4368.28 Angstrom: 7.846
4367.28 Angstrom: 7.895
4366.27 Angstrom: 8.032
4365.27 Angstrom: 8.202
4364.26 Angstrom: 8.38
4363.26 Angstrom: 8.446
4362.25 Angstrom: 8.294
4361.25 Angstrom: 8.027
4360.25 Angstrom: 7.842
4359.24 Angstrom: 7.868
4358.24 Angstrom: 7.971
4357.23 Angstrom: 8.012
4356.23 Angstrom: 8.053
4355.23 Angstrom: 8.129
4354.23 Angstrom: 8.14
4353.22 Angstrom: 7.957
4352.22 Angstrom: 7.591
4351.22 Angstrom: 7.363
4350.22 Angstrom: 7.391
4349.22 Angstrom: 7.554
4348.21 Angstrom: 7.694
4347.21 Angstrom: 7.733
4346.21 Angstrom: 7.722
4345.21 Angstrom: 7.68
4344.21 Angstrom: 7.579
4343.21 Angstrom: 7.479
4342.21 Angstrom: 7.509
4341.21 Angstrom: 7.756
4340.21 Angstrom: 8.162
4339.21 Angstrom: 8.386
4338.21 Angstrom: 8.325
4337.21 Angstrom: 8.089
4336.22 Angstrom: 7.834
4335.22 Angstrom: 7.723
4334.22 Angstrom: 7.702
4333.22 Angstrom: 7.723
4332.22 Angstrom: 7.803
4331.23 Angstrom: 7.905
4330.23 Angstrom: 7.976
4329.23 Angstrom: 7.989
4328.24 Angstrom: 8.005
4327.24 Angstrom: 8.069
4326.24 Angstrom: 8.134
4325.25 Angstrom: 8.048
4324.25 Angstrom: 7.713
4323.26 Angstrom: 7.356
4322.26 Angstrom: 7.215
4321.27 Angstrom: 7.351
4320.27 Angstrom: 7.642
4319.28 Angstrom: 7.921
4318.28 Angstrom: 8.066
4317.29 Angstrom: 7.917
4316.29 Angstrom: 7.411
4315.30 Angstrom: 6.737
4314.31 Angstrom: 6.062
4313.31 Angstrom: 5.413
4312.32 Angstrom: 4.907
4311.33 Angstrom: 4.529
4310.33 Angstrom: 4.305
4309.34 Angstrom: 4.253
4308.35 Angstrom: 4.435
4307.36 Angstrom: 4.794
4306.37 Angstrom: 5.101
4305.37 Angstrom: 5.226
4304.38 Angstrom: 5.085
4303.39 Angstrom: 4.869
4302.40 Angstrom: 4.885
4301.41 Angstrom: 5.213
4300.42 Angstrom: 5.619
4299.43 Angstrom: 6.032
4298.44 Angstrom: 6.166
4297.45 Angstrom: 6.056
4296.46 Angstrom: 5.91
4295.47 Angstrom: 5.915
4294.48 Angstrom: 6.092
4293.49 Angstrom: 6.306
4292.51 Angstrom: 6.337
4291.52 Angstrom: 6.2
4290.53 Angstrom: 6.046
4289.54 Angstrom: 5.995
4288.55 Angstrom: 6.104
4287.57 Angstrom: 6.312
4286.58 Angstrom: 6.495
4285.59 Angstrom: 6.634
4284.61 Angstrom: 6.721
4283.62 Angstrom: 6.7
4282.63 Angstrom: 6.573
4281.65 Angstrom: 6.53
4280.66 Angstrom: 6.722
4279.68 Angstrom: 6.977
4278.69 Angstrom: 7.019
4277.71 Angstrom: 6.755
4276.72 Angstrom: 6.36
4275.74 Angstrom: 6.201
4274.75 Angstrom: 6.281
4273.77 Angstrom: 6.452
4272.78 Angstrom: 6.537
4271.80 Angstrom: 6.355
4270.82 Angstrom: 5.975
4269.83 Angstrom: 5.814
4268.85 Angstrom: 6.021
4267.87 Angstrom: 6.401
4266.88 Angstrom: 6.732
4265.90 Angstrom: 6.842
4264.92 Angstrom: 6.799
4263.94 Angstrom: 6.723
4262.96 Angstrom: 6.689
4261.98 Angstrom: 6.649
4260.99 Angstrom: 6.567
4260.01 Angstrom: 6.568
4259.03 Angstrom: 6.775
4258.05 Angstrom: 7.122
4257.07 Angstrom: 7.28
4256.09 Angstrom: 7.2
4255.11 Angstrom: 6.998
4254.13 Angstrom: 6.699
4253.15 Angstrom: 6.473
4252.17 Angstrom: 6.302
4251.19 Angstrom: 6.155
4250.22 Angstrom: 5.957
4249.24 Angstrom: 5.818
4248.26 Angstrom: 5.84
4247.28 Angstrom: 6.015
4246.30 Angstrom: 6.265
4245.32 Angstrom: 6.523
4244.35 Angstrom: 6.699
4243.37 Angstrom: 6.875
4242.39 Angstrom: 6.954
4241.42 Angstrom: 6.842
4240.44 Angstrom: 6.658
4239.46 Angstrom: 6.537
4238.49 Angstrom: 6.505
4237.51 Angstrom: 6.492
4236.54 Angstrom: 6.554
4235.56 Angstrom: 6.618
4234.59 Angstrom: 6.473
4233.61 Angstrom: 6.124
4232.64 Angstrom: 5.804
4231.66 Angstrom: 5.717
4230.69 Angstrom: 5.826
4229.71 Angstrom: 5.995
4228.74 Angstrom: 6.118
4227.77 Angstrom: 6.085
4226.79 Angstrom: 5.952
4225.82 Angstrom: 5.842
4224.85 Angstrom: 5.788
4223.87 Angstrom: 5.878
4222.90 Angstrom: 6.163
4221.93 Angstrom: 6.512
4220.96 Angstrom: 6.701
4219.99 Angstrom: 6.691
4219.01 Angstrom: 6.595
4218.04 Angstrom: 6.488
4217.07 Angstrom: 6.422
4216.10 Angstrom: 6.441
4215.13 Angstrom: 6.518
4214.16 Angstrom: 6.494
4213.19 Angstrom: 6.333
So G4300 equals 6.4 Angstrom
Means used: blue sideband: 6.45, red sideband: 7.78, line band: 5.75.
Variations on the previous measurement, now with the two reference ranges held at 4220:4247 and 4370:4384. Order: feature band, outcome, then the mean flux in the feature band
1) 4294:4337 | 2.4 Angstrom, 6.55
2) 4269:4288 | 0.5 Angstrom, 6.49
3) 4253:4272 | -0.3 Angstrom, 6.64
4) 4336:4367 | -3.1 Angstrom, 7.91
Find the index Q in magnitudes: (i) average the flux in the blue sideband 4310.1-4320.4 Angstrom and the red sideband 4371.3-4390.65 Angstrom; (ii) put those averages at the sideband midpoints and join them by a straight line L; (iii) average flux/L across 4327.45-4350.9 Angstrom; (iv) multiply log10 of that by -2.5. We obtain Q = -0.18 mag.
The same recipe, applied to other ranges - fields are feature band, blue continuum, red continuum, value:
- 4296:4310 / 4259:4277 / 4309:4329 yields 0.273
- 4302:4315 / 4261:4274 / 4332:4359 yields 0.405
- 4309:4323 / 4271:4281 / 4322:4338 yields 0.168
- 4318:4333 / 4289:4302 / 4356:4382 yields -0.161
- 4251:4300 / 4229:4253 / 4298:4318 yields -0.103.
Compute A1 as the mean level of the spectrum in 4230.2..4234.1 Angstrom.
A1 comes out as 5.86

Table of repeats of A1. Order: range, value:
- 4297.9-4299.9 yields 6.1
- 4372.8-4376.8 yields 7.54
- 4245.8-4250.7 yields 5.97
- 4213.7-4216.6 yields 6.49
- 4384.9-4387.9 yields 6.25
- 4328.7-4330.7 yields 8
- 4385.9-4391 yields 6.49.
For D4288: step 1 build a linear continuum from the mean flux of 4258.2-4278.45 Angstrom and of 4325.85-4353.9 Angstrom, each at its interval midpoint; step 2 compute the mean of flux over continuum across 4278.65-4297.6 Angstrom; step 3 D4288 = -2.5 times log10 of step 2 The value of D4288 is 0.08 mag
